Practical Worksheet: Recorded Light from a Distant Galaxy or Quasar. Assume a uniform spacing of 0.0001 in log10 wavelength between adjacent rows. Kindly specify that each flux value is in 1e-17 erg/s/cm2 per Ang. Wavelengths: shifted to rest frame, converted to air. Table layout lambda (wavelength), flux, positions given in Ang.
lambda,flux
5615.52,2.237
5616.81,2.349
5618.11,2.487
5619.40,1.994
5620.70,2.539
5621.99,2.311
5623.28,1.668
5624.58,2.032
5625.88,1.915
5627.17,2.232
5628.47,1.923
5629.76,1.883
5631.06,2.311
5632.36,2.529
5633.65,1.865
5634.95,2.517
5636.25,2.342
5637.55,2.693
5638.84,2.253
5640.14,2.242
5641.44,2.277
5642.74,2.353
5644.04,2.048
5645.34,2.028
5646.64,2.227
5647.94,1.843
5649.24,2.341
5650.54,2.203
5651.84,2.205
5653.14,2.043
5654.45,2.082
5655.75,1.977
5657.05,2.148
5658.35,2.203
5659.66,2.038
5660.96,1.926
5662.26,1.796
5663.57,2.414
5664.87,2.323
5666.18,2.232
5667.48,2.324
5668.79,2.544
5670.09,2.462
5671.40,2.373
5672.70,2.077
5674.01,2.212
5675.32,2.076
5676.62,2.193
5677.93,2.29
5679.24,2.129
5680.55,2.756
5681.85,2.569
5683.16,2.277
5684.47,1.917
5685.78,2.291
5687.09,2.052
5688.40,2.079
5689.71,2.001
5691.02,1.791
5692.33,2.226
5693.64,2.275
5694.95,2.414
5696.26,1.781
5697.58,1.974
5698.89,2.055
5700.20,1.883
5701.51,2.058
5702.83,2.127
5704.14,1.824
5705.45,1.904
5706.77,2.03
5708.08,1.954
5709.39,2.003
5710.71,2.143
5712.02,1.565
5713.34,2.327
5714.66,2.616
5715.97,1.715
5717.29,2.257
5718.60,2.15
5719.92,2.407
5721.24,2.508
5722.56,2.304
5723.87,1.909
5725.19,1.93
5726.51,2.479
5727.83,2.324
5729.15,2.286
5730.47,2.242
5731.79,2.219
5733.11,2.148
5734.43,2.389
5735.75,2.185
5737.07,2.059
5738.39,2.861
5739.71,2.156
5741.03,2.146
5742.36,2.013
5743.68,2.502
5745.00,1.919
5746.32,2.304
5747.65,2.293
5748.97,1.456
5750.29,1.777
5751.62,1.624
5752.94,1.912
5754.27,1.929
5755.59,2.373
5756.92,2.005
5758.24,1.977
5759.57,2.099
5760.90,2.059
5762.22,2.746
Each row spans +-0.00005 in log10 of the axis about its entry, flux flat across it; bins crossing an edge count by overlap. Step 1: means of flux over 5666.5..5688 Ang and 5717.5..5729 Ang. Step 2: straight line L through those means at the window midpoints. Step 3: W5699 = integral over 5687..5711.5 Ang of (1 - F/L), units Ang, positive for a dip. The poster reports 2.6 Ang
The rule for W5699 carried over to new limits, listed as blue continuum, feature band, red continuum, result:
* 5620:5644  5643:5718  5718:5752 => 2.1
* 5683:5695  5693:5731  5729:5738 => 1.0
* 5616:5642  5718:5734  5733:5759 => -0.9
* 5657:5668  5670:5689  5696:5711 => -1.5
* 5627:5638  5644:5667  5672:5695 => 1.1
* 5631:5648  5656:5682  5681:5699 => -0.7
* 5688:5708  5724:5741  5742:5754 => -2.3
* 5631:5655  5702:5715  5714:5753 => 0.9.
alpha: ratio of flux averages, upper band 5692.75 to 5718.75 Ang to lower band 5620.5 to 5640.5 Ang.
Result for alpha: 0.93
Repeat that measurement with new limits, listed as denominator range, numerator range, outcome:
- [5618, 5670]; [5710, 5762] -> 0.98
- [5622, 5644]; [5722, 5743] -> 1.02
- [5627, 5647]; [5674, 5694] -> 0.98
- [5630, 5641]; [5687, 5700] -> 0.89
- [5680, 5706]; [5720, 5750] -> 1.05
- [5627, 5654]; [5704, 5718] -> 0.92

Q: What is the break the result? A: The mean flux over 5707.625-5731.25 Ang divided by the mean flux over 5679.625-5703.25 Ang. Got 1.02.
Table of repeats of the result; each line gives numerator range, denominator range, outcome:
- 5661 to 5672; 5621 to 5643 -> 1.04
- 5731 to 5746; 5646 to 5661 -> 1.06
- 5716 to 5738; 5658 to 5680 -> 1.01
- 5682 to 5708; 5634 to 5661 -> 0.94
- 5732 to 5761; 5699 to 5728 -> 1.00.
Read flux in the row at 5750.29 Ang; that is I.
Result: 1.777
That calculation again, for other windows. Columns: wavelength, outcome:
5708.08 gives 1.954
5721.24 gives 2.508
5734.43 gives 2.389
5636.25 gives 2.342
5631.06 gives 2.311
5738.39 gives 2.861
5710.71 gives 2.143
